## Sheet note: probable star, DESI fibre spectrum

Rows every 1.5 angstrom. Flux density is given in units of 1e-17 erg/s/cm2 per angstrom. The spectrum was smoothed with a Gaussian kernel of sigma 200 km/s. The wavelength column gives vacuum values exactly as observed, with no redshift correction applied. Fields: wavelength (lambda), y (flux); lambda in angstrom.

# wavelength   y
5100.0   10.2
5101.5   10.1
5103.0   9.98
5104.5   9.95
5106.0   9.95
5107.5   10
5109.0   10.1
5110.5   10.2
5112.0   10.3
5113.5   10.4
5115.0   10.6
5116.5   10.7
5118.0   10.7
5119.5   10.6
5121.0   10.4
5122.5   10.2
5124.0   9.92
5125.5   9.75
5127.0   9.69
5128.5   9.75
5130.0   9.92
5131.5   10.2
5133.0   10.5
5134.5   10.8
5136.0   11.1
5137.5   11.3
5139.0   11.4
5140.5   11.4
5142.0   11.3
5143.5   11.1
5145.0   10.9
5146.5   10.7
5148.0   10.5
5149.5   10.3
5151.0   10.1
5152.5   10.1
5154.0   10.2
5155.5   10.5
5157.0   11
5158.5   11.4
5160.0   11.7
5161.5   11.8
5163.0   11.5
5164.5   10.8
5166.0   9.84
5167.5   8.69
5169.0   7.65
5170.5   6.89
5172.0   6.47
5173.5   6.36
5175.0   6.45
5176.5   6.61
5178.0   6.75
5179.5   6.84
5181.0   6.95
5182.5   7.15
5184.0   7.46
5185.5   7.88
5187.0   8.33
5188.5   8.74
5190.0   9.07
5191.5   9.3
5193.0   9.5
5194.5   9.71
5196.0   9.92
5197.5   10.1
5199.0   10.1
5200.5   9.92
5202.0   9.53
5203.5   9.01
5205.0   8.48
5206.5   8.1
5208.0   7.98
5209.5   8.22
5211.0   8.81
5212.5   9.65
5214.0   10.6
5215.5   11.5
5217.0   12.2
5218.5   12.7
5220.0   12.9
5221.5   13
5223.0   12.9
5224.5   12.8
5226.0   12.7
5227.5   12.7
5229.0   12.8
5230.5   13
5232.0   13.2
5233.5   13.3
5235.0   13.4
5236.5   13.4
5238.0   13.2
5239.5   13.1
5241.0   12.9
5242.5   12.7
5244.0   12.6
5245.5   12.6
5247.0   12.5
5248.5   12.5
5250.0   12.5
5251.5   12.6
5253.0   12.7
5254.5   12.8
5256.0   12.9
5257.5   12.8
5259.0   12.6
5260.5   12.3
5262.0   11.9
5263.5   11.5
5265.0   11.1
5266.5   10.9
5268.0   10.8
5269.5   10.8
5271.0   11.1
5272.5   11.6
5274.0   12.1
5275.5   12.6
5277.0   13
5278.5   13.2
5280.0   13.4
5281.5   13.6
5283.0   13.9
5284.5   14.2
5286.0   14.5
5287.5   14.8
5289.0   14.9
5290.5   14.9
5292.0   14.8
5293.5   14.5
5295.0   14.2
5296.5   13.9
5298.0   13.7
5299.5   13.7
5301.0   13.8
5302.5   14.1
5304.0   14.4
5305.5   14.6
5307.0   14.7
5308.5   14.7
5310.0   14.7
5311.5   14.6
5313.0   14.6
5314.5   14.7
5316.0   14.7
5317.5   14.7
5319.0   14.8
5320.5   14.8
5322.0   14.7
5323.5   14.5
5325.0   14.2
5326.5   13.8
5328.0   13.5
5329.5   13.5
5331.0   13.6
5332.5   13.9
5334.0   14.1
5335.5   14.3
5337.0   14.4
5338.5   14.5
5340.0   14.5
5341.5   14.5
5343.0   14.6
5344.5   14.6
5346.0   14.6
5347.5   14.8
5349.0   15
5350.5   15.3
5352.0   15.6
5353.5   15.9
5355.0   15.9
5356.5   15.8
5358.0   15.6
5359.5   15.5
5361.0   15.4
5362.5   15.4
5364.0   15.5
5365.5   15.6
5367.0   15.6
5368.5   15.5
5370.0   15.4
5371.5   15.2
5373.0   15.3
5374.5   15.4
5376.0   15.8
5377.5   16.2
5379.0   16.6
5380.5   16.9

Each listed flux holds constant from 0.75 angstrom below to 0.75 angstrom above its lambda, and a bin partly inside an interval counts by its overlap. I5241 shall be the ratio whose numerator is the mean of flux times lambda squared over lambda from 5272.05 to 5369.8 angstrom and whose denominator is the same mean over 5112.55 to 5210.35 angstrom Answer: 1.6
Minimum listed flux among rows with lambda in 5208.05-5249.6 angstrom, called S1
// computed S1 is 8.22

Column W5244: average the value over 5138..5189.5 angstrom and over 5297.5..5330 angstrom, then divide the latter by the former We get 1.54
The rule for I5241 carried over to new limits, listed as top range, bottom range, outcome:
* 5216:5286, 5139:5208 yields 1.40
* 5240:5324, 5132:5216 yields 1.48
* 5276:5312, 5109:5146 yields 1.43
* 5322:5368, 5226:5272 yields 1.23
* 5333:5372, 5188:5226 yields 1.56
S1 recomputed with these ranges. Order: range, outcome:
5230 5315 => 10.8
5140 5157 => 10.1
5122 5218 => 6.36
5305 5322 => 14.6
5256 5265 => 11.1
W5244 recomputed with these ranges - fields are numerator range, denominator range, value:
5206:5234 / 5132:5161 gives 1.06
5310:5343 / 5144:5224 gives 1.51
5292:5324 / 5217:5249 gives 1.12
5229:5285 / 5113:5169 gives 1.19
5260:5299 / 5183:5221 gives 1.36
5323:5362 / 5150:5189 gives 1.67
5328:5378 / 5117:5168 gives 1.42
